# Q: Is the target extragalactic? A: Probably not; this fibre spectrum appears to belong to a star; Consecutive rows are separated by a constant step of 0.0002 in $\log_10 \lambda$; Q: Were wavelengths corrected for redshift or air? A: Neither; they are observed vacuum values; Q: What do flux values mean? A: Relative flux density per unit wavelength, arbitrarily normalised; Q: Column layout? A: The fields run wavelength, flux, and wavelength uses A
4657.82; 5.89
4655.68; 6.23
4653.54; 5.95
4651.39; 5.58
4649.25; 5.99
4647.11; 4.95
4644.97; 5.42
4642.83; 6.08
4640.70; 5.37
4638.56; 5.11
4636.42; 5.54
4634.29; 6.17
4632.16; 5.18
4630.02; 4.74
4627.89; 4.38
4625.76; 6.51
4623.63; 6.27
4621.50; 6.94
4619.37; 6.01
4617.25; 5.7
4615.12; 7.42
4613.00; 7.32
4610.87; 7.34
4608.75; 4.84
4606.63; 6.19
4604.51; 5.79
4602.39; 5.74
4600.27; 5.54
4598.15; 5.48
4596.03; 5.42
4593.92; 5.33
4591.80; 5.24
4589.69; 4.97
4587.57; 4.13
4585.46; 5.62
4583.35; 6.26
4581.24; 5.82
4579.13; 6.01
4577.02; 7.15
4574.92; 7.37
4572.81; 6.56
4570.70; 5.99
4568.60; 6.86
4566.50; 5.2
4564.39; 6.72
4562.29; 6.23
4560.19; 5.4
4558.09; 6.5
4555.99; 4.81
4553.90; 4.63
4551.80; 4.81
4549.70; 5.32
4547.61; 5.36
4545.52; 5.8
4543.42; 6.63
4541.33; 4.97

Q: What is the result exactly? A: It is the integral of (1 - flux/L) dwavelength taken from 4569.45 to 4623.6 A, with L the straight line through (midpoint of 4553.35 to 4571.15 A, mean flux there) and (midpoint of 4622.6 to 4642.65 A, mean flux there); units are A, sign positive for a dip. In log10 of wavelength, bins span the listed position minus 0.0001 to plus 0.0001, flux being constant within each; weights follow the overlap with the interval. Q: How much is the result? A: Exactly -3.2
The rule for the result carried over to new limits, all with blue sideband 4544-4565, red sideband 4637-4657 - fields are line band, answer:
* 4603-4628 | -3.03 A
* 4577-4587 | -0.70 A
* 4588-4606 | 0.58 A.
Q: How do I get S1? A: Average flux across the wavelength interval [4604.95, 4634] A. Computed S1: 6.06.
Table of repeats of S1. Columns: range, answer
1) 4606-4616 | 6.63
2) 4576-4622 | 5.91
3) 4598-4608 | 5.74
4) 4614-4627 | 6.45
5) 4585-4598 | 5.12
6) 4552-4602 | 5.77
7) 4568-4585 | 6.46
